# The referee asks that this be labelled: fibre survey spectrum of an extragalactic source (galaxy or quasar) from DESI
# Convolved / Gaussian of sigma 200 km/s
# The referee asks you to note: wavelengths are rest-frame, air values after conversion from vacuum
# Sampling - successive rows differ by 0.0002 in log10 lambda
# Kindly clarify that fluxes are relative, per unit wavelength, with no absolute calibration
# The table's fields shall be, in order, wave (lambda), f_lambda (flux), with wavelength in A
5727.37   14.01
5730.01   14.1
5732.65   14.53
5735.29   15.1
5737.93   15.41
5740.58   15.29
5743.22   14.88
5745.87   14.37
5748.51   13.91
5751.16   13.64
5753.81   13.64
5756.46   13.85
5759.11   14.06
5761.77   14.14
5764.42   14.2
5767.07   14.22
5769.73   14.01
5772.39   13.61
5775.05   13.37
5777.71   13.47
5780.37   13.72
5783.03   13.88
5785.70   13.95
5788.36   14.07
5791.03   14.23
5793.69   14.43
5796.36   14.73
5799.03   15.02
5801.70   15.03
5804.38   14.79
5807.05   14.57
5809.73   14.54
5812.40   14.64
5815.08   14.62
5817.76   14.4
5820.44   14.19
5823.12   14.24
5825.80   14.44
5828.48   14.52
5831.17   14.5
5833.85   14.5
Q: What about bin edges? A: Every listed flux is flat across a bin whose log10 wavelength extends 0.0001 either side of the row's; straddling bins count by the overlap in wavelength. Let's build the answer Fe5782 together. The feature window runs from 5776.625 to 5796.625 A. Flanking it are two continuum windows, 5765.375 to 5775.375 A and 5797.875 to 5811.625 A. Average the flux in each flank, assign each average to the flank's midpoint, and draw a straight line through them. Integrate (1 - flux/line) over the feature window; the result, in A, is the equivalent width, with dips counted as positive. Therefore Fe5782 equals 0.4 A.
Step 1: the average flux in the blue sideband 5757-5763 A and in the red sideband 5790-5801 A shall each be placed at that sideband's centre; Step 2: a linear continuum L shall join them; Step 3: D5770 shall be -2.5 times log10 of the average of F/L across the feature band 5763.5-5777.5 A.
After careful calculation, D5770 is 0.03 mag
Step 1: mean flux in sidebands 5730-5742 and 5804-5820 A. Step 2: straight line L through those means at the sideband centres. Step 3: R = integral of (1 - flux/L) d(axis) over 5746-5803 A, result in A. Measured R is 2.7 A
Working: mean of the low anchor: 15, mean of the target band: 14.1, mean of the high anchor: 14.6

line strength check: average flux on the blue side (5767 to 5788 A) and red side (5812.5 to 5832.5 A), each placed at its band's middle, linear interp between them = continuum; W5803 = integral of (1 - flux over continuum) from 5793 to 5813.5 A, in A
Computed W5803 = -0.8 A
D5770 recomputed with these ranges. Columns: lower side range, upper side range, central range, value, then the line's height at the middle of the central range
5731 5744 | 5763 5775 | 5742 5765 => 0.03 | 14.5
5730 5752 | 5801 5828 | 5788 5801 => 0.00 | 14.6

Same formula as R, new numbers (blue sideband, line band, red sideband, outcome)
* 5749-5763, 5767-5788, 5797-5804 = 0.9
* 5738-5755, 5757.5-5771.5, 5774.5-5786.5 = -0.1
